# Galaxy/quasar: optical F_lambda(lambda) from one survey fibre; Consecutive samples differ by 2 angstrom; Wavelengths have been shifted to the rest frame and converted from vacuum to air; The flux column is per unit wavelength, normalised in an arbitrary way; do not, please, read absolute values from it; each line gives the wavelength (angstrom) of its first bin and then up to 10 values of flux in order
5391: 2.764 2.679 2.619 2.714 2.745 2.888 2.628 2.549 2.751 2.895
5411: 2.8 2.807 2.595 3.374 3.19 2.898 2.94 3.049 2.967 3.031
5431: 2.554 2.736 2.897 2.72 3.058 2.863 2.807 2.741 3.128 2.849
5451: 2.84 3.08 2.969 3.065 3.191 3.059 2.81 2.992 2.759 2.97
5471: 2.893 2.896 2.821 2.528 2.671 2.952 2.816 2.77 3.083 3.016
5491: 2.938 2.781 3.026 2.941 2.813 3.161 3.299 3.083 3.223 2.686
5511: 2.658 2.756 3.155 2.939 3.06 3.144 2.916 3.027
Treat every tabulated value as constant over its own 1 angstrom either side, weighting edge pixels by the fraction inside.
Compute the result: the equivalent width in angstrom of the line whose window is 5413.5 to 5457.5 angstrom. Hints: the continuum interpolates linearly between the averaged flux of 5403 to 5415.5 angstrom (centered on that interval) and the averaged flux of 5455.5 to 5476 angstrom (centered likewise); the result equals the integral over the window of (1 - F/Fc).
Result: -1.4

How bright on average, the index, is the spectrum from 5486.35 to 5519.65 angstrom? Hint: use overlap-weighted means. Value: 2.98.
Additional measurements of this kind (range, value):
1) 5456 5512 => 2.93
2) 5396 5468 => 2.89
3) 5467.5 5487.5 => 2.83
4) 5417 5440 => 2.93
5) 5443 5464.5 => 2.97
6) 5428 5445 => 2.83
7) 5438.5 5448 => 2.91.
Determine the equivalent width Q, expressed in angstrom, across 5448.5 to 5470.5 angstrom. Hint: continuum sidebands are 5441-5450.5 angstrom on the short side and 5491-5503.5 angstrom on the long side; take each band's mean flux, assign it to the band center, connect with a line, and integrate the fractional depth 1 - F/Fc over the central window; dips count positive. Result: -0.4 angstrom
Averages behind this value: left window 2.88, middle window 2.96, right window 2.99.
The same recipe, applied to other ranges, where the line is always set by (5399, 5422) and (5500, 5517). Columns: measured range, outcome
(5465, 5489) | 0.8 angstrom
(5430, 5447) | 0.4 angstrom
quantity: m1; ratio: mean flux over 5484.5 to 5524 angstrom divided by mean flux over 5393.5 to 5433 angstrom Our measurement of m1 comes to 1.05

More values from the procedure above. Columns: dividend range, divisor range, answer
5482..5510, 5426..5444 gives 1.04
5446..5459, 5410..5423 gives 1.02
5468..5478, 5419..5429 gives 0.94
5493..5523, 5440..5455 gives 1.03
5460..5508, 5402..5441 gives 1.02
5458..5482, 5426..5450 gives 1.01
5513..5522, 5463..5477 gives 1.06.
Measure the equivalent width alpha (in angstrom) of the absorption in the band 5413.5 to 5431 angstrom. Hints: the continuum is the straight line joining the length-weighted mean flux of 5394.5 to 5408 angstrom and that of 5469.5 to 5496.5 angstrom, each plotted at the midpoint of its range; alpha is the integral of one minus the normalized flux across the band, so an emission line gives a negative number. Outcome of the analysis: -1.5 angstrom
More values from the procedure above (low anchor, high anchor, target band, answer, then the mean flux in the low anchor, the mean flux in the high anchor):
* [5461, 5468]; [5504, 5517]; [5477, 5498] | 0.2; 2.88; 2.93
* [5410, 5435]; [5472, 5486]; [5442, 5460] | -0.8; 2.91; 2.78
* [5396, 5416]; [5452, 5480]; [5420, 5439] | -0.5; 2.74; 2.91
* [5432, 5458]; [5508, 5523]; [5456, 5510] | -0.5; 2.9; 2.91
